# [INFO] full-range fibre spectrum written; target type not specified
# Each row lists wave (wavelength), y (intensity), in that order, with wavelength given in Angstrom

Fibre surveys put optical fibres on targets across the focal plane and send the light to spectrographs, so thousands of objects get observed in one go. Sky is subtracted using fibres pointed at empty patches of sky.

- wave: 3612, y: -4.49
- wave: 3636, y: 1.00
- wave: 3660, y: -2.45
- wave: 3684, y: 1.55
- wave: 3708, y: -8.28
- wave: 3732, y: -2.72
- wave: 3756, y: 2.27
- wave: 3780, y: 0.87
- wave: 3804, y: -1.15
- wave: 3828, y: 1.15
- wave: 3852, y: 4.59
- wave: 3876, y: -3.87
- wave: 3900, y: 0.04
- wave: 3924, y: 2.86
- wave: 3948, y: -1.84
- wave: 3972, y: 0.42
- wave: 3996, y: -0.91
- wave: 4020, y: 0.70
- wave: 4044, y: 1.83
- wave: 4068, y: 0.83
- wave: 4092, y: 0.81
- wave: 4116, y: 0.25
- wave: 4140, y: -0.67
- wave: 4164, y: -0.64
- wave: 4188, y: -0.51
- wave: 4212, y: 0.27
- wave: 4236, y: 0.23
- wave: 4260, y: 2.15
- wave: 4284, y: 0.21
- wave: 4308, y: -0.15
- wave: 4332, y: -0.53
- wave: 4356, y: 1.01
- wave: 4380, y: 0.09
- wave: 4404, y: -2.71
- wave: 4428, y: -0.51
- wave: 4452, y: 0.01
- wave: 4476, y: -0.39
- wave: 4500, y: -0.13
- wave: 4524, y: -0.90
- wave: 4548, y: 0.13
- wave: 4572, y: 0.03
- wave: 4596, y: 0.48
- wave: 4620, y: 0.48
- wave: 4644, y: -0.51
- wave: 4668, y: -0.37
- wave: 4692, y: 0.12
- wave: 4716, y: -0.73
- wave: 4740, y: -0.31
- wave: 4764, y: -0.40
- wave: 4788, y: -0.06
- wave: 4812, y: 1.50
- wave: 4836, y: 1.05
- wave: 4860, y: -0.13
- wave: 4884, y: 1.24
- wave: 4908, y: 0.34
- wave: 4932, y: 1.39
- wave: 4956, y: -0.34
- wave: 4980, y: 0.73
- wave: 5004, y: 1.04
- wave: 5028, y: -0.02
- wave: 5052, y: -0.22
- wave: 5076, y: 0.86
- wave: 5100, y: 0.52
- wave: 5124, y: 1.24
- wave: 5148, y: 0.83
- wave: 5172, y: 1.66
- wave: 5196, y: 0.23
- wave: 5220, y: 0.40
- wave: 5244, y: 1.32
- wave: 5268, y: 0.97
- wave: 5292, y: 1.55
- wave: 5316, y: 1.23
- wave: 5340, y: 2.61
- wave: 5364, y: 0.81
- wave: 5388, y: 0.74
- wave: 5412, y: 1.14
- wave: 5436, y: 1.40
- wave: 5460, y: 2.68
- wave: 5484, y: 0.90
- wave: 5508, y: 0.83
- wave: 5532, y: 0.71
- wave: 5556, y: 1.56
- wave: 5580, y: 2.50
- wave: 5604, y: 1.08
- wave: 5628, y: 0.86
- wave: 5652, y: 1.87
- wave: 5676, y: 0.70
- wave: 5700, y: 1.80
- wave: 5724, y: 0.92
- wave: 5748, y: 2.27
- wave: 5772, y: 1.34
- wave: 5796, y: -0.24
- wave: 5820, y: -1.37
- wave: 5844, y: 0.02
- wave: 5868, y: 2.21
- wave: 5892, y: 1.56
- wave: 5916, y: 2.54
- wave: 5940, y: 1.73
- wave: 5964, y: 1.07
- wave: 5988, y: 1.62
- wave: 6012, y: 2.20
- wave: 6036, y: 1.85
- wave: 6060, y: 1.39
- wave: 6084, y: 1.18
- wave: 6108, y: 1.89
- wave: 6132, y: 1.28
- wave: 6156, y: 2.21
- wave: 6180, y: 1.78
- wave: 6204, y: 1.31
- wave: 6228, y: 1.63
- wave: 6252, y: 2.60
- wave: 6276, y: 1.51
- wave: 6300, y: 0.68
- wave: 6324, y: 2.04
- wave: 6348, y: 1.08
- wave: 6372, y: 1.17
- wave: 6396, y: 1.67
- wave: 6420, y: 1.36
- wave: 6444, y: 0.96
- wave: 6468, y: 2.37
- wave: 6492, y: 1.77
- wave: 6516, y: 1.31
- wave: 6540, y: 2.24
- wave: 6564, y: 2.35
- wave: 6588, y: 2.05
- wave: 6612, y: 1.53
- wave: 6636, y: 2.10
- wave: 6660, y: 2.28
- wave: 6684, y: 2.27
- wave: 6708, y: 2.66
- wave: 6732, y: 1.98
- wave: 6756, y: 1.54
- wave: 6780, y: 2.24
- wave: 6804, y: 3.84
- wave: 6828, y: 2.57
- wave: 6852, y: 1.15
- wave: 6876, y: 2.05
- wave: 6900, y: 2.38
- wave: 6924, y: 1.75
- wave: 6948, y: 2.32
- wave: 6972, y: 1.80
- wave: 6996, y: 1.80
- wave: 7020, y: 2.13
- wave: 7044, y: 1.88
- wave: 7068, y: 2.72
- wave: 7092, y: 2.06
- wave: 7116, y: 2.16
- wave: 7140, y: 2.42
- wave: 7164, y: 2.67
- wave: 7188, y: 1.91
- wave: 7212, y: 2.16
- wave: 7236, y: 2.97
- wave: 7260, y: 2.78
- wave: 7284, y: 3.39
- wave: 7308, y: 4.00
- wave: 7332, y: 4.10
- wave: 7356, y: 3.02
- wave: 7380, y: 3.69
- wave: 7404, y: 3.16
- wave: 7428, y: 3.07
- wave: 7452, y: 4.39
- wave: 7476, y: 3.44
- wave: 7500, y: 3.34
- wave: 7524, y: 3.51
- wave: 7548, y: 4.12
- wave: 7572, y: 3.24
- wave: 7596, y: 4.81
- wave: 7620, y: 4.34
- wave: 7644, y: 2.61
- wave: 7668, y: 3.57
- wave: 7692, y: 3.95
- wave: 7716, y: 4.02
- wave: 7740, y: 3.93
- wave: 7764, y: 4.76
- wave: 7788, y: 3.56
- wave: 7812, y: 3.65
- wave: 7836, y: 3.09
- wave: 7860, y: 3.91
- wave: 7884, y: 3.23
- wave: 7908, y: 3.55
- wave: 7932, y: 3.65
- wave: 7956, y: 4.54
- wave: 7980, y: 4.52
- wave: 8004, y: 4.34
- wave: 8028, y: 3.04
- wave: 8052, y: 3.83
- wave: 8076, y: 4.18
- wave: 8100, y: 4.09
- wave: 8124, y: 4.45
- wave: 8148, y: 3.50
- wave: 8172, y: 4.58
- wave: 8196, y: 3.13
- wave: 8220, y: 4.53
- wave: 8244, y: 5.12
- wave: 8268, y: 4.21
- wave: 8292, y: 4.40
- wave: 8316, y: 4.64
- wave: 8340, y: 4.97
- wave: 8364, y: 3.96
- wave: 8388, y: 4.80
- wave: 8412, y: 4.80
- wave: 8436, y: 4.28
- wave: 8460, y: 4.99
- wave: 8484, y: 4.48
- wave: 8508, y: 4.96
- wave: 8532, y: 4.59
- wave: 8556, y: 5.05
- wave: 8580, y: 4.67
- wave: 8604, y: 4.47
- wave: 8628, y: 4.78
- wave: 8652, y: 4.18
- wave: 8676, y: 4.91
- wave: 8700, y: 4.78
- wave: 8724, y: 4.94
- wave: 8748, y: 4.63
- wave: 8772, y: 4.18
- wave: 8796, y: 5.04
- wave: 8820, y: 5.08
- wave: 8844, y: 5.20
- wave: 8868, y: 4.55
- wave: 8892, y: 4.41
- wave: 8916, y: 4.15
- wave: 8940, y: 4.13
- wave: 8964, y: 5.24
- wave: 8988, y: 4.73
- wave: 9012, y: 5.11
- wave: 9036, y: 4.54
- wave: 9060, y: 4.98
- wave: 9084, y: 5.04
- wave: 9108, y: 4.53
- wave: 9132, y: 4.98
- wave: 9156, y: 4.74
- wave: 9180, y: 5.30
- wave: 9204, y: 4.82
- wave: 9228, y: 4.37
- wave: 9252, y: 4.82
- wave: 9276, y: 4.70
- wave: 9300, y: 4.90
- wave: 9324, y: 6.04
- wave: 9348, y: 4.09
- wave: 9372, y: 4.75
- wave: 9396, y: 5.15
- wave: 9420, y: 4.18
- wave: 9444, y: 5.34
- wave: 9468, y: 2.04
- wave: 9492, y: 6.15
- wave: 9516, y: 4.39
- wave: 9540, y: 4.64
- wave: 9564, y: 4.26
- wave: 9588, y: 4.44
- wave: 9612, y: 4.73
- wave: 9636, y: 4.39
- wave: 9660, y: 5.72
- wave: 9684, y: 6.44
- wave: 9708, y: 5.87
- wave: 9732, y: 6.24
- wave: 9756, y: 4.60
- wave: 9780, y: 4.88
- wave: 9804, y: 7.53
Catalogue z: 0.83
